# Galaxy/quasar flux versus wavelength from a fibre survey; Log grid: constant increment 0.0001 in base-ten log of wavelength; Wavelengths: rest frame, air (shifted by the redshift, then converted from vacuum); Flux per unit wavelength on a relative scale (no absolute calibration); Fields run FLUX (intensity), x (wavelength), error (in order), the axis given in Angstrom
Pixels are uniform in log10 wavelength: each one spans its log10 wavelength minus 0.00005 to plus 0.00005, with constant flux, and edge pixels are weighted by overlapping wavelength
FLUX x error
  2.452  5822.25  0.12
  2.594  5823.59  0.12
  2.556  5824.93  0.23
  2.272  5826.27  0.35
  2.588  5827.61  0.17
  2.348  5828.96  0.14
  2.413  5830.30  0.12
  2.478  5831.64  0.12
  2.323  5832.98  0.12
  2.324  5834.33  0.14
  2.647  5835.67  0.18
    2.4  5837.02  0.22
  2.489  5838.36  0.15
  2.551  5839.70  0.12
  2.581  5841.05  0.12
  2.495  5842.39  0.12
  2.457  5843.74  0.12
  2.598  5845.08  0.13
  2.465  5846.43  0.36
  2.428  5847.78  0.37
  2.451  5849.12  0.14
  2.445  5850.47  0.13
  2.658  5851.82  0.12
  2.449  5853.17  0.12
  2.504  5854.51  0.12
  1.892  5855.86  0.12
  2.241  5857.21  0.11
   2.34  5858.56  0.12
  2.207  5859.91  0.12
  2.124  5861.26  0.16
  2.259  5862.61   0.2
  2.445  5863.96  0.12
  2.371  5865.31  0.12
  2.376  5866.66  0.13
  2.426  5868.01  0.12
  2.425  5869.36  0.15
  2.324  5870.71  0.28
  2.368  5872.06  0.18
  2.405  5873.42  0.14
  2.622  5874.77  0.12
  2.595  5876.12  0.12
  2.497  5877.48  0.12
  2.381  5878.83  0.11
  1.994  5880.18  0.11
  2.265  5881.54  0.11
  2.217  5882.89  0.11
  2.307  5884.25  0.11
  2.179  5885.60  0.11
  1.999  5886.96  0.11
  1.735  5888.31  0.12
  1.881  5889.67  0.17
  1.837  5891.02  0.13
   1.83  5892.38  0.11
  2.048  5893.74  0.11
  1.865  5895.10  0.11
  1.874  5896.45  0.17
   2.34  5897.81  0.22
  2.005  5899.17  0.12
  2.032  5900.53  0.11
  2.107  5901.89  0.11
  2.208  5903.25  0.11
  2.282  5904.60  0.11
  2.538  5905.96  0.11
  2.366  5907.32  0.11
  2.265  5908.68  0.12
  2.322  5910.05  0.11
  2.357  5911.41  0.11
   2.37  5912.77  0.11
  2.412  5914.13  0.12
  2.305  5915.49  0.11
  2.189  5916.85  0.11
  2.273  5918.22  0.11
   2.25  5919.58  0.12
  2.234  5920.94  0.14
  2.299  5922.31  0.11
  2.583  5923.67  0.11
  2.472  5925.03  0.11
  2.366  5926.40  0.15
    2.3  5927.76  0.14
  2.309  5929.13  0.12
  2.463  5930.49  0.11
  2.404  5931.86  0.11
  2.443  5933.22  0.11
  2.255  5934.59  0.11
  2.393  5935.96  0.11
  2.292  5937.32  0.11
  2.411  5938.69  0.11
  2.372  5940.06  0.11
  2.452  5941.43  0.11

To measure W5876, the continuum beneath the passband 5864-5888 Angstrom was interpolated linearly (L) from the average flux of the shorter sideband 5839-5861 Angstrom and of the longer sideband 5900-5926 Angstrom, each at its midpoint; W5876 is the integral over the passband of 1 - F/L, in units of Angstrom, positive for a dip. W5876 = 0.4 Angstrom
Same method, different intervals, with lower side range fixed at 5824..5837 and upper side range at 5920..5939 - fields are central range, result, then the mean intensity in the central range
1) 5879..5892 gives 1.88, 2.05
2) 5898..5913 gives 0.81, 2.26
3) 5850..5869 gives 0.63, 2.34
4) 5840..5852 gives -0.37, 2.5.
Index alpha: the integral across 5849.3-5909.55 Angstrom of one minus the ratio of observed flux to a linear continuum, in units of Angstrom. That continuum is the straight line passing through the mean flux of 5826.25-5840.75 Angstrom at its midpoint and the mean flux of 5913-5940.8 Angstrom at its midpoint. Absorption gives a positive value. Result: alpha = 4.0 Angstrom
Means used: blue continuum 2.45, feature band 2.24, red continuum 2.35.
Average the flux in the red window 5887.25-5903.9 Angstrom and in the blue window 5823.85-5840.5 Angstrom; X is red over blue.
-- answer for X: 0.8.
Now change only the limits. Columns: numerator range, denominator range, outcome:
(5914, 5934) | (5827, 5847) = 0.95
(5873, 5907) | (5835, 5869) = 0.90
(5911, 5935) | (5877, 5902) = 1.14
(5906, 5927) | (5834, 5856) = 0.95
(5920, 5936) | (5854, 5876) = 1.02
